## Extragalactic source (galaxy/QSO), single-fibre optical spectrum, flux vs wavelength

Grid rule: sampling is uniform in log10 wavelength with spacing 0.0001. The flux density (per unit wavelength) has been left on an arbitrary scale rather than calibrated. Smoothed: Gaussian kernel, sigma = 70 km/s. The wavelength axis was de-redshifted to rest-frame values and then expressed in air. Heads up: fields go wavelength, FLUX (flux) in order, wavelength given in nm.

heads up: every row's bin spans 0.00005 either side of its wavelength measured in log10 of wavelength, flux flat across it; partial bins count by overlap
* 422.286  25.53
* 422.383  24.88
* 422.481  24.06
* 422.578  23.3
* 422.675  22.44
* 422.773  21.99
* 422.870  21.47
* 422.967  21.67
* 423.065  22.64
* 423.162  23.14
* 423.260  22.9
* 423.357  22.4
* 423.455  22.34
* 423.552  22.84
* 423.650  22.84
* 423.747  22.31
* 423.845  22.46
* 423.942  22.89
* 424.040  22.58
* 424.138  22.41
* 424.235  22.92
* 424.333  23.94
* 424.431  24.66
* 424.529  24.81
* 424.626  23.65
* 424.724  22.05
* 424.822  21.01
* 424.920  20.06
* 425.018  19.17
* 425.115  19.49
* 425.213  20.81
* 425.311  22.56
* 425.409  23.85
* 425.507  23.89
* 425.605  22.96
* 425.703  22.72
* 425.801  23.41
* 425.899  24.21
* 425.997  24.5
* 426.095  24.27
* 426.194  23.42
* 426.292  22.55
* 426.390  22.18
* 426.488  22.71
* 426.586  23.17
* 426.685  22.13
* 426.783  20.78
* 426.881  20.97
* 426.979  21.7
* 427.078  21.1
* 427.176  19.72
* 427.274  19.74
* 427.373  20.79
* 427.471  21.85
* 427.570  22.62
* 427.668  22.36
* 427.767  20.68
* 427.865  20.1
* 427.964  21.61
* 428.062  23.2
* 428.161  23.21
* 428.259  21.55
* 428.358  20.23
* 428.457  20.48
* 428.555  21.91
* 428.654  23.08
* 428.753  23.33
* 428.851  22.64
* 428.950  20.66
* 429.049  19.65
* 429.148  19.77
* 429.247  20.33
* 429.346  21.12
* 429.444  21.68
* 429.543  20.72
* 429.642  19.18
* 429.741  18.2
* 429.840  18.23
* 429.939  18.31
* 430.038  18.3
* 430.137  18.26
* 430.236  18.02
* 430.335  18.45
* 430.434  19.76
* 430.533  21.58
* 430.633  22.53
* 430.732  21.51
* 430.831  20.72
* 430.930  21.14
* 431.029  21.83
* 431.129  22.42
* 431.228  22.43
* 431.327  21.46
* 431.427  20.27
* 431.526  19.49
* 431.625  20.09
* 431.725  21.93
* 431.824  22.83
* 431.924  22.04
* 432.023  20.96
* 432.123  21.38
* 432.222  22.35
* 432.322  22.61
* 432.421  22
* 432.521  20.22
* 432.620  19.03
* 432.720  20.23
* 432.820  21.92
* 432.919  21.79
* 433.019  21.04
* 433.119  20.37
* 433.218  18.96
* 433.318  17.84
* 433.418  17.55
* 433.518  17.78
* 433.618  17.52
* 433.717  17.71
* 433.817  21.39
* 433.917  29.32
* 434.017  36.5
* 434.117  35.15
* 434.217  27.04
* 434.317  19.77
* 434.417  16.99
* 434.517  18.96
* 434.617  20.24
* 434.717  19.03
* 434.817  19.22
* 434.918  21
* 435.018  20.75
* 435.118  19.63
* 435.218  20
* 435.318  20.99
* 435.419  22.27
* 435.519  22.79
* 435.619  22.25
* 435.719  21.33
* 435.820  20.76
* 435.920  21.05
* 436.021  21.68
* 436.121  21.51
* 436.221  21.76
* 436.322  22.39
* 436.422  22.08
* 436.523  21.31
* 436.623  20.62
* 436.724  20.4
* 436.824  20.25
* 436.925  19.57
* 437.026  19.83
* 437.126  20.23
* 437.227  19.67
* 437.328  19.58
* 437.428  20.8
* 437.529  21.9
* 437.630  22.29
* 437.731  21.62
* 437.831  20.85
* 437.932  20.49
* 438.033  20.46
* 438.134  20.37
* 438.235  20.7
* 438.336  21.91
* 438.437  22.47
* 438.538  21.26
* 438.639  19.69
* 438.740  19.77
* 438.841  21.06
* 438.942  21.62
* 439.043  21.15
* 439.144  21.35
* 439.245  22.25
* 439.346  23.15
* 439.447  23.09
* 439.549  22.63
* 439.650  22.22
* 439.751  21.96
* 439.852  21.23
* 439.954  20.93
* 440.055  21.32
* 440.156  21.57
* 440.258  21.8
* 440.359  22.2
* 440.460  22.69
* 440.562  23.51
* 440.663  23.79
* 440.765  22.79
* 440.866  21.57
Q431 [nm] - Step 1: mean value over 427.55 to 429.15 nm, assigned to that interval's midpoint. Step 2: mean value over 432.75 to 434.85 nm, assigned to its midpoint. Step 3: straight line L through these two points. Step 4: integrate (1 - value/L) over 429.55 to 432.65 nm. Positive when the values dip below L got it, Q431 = 0.16 nm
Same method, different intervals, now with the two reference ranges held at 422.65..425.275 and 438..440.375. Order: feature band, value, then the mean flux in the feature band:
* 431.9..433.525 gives 0.10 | 20.5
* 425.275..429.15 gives 0.01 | 22.1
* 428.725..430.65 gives 0.18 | 20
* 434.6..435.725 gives 0.05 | 20.8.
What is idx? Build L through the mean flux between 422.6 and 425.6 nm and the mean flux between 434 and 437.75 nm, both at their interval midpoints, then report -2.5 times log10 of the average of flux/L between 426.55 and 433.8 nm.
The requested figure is 0.063 mag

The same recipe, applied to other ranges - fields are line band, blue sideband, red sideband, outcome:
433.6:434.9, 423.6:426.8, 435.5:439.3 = -0.077 mag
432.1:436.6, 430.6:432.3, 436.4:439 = -0.017 mag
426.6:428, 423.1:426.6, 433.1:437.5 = 0.060 mag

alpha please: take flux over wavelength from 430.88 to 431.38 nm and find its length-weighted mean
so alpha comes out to 21.8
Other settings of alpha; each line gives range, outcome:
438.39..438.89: 20.8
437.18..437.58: 20.5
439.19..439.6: 22.8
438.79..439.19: 21.3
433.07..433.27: 19.7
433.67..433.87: 19.7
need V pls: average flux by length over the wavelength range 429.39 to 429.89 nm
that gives 19.6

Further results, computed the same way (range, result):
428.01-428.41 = 22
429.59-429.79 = 18.7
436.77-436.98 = 19.9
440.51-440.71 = 23.6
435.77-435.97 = 20.9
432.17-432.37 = 22.5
